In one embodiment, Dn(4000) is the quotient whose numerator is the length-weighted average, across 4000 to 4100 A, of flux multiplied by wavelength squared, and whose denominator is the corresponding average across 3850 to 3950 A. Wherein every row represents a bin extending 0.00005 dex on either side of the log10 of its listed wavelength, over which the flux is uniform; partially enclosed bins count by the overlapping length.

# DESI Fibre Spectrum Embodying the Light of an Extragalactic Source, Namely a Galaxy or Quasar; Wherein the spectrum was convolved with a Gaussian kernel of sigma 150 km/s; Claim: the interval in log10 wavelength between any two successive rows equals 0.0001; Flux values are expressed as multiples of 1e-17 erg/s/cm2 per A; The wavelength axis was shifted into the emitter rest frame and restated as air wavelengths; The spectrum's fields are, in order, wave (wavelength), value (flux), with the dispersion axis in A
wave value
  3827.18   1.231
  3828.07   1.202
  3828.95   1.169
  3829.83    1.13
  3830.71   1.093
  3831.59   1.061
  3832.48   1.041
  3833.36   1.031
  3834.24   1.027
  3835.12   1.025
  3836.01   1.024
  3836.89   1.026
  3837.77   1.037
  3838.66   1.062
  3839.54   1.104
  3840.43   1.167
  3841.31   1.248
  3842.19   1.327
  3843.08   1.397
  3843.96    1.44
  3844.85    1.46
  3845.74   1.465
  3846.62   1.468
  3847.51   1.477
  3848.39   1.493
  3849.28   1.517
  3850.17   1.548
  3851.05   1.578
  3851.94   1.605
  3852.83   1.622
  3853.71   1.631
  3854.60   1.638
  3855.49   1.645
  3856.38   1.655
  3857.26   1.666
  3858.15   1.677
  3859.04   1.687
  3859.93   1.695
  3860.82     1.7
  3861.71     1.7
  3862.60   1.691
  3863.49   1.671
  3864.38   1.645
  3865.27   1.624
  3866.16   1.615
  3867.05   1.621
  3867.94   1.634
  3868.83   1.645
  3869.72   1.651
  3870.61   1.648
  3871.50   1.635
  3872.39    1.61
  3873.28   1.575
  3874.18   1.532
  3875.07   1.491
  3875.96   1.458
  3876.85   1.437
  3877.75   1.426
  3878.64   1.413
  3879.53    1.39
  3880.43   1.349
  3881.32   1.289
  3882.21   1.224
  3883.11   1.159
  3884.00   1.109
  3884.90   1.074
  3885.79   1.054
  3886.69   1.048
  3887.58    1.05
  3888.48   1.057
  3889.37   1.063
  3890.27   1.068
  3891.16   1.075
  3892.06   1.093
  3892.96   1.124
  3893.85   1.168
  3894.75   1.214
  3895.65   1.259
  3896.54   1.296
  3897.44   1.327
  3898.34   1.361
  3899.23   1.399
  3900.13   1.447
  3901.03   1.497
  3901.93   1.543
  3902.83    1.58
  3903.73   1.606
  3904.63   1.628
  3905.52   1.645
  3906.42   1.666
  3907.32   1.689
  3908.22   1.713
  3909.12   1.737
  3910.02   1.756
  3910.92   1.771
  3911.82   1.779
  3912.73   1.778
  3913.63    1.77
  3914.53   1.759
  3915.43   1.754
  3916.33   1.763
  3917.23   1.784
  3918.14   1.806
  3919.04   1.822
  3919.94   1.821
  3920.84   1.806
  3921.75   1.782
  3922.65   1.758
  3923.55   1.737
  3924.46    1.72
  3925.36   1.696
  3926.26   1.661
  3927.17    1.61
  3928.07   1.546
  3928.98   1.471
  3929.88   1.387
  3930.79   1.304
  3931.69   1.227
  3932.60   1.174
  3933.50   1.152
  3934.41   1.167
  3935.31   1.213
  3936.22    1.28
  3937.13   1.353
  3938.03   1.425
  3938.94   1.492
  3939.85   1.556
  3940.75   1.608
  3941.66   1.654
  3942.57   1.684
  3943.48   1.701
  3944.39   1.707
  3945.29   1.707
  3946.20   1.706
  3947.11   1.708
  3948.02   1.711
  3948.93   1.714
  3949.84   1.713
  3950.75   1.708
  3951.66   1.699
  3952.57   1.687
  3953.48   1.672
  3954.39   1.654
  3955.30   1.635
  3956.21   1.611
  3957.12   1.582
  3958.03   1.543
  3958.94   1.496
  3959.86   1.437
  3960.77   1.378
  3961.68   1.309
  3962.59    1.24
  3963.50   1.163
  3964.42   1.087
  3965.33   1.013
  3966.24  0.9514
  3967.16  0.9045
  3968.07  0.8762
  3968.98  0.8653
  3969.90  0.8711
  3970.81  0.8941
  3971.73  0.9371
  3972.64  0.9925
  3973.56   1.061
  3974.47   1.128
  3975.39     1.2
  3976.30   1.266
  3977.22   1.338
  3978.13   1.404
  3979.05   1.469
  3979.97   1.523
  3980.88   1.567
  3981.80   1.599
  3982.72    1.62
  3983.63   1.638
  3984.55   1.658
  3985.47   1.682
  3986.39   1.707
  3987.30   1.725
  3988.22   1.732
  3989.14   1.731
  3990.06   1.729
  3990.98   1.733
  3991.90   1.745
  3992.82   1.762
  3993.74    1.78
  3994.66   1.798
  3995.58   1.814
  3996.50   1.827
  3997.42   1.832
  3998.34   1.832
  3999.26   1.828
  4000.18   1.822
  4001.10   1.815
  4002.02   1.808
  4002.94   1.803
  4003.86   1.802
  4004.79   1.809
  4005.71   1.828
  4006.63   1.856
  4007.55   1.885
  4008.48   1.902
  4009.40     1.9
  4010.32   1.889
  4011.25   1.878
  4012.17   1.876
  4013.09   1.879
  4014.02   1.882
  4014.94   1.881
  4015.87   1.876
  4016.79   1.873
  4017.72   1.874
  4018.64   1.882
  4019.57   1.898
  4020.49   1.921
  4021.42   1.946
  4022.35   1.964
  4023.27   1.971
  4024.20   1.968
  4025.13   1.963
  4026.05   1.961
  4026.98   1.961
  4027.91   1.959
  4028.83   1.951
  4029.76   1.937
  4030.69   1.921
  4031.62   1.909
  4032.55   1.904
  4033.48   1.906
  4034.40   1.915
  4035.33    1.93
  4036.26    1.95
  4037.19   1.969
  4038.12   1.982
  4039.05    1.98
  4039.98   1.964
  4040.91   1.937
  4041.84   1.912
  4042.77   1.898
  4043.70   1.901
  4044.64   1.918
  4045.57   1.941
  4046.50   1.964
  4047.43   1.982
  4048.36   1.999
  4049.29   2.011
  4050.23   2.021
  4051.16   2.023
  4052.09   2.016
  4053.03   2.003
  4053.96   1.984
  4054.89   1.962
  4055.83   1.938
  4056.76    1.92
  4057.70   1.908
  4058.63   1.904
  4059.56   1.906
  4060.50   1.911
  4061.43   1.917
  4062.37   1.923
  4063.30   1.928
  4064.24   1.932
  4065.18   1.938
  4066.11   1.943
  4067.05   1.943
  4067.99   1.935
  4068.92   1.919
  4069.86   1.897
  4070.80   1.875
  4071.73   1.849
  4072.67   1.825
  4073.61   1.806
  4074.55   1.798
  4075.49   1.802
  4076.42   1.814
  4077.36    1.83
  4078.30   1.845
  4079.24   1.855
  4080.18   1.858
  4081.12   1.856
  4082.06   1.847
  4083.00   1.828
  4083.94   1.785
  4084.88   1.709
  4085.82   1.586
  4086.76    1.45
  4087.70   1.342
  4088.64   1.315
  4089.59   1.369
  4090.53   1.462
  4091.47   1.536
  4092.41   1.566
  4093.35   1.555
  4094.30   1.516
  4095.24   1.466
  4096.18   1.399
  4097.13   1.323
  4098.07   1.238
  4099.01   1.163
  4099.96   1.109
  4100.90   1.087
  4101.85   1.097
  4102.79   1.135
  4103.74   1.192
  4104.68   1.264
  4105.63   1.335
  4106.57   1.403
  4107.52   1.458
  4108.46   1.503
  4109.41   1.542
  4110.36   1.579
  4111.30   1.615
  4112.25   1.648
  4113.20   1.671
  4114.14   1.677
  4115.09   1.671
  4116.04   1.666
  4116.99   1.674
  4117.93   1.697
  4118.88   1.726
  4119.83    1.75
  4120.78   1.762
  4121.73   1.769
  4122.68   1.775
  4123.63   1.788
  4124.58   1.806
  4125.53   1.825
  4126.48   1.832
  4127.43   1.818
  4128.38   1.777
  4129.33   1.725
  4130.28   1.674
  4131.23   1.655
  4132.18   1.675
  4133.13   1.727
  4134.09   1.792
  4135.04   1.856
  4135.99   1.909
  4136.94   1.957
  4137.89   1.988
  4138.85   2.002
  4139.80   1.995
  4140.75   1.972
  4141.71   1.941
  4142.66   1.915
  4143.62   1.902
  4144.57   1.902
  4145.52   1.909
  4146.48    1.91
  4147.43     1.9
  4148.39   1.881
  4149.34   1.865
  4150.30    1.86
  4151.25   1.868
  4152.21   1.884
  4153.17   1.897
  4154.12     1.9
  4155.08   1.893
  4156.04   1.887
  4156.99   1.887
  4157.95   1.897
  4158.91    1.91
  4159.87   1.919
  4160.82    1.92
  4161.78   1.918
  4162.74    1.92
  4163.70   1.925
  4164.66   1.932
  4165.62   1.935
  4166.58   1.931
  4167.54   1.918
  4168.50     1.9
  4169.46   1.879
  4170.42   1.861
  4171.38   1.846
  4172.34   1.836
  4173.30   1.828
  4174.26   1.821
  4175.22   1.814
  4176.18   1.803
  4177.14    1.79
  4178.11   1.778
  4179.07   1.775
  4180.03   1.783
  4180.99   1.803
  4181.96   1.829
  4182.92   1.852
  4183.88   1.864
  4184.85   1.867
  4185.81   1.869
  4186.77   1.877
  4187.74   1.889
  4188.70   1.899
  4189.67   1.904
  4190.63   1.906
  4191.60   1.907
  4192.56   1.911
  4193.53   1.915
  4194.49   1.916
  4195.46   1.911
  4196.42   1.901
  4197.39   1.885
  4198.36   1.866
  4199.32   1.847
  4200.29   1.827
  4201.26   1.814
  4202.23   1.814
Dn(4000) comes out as 1.30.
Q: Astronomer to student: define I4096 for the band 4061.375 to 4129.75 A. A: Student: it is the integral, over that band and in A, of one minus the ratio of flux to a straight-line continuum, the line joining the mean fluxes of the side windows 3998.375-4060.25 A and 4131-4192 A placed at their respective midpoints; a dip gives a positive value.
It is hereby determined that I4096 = 9.2 A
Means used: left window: 1.92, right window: 1.88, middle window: 1.64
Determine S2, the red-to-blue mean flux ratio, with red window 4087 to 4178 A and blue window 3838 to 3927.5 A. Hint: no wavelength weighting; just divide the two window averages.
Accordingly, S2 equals 1.14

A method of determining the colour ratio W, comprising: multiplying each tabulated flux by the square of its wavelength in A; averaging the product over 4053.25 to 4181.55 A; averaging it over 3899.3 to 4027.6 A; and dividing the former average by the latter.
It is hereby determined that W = 1.17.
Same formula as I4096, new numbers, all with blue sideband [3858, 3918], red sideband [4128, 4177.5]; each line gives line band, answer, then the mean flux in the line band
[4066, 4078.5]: -0.8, 1.86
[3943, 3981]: 5.2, 1.37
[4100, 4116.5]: 3.4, 1.44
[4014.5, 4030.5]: -2.3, 1.93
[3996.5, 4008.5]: -1.3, 1.83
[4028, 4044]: -2.2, 1.94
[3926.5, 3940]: 1.7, 1.36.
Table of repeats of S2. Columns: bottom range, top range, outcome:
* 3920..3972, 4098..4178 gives 1.21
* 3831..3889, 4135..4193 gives 1.34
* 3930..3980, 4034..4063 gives 1.42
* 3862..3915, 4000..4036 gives 1.31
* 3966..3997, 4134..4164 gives 1.33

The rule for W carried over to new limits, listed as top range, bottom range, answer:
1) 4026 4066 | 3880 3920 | 1.45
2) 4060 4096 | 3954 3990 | 1.36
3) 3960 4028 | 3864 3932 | 1.14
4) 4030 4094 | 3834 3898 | 1.46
